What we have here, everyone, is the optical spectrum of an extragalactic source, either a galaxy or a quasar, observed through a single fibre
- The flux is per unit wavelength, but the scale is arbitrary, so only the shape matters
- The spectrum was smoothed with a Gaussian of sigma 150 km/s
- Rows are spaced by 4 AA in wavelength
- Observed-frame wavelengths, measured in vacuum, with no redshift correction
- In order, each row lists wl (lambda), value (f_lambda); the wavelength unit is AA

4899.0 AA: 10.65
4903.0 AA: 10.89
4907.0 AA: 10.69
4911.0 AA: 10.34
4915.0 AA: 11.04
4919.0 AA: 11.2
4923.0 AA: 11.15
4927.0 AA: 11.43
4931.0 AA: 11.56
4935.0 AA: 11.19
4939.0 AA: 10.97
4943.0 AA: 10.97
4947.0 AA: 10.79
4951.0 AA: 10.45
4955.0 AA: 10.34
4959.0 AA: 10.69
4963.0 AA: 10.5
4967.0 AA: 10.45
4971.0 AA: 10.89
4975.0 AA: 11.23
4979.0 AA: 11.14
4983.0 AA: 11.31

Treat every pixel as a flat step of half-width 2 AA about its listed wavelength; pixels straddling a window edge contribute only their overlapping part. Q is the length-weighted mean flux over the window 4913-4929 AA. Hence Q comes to 11.2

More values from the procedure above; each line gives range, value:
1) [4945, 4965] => 10.6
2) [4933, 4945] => 11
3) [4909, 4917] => 10.7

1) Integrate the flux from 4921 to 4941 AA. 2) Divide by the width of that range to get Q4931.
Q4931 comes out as 11.3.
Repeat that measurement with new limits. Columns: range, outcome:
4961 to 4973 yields 10.6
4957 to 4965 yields 10.6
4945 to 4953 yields 10.6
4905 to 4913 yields 10.5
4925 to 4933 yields 11.5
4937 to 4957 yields 10.7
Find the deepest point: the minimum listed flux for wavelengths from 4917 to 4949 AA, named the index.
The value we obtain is 10.79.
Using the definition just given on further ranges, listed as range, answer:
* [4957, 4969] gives 10.45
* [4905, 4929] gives 10.34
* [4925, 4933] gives 11.43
